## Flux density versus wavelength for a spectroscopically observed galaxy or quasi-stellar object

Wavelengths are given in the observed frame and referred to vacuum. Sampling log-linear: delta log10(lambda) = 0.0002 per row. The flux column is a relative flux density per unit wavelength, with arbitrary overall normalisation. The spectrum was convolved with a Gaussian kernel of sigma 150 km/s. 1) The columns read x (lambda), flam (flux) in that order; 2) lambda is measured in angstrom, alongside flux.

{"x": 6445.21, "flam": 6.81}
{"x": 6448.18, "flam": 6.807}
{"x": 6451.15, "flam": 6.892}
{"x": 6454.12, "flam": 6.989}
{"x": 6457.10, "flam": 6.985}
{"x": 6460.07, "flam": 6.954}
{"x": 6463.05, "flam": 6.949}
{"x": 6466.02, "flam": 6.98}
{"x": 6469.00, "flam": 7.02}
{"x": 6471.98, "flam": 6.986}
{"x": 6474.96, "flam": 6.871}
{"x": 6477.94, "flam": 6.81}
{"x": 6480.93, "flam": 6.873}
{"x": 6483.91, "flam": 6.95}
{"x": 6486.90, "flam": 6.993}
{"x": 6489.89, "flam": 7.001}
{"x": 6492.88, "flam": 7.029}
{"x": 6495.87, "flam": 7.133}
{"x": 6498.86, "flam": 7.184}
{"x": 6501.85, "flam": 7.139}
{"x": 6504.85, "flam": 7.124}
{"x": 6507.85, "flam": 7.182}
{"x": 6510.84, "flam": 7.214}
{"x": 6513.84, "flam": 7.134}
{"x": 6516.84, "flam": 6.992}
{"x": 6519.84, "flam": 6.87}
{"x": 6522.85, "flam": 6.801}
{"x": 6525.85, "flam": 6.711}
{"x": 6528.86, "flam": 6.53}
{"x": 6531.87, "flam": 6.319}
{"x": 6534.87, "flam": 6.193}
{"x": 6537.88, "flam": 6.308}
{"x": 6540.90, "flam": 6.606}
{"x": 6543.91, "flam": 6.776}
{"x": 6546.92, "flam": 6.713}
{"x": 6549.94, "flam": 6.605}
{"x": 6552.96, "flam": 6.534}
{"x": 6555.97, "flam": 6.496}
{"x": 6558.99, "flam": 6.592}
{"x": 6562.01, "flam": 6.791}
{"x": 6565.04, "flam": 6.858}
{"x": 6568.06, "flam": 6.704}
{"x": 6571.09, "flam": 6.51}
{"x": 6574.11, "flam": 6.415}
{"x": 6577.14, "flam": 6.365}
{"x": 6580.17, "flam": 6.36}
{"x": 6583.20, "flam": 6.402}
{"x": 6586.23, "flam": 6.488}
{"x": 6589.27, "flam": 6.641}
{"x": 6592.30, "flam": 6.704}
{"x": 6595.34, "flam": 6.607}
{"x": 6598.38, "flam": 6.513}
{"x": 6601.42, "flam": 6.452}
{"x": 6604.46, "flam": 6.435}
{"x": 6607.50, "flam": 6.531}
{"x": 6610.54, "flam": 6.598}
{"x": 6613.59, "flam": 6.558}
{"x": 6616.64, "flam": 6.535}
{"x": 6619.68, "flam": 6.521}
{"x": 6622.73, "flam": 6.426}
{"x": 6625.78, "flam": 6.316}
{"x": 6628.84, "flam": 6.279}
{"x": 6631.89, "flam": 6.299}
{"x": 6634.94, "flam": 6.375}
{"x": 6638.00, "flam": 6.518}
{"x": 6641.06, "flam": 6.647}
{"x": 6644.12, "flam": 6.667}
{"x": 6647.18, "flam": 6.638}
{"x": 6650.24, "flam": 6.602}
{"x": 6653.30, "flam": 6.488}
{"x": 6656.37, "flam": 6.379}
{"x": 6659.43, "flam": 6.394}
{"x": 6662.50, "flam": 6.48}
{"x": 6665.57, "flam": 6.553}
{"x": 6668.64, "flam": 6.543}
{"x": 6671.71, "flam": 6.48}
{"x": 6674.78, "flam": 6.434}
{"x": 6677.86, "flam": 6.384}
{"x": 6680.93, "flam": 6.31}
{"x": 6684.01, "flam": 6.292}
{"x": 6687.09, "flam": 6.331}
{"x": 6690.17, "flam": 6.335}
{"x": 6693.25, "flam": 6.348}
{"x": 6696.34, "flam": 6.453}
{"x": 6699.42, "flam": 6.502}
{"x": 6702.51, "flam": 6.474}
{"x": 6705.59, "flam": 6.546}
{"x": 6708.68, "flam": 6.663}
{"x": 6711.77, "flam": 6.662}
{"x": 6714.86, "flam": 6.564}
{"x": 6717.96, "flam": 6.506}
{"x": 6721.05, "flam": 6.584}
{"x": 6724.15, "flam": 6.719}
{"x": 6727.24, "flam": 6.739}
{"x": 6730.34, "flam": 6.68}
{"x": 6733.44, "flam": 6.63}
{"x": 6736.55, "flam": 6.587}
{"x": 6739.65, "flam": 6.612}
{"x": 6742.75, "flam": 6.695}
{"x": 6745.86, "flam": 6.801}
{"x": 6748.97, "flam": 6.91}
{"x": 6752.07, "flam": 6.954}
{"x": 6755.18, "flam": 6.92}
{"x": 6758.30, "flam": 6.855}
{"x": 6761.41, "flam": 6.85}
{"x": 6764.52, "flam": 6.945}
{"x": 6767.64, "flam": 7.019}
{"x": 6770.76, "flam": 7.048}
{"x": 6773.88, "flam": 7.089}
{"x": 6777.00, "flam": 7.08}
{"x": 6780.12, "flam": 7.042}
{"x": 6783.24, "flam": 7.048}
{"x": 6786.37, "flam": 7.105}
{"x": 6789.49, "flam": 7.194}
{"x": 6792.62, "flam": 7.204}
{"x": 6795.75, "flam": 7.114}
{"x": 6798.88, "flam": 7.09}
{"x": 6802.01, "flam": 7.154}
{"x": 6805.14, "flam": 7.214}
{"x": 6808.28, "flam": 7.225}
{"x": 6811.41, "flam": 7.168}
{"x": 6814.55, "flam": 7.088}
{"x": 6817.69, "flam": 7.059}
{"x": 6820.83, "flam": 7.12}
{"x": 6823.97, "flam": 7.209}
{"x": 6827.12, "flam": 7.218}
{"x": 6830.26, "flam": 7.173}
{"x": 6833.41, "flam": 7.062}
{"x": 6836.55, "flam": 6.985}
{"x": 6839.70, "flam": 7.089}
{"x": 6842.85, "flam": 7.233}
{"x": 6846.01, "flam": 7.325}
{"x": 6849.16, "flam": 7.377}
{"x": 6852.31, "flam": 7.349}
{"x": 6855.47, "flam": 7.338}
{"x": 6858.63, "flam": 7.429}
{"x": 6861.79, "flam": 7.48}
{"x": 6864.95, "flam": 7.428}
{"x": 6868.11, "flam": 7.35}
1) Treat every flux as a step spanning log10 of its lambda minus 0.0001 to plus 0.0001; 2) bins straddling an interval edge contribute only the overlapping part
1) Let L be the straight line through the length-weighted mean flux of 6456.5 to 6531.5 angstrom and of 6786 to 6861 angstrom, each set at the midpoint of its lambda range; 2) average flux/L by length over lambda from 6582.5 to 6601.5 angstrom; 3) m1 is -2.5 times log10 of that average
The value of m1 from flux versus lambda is 0.08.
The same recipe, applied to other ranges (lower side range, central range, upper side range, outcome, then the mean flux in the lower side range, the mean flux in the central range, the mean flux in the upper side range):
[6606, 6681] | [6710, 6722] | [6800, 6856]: 0.03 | 6.48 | 6.58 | 7.18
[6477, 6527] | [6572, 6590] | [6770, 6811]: 0.10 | 7.01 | 6.44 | 7.13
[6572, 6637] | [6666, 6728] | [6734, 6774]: 0.04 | 6.47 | 6.49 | 6.85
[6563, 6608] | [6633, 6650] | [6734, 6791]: 0.02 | 6.53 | 6.56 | 6.93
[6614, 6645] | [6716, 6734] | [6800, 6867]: 0.03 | 6.46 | 6.64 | 7.23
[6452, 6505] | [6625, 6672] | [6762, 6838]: 0.09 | 6.99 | 6.48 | 7.11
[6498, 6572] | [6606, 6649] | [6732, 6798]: 0.05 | 6.75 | 6.49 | 6.94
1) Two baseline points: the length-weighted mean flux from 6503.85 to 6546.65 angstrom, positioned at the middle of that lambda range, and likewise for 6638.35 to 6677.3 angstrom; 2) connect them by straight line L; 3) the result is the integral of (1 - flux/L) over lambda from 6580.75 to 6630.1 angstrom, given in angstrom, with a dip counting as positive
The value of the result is 0.9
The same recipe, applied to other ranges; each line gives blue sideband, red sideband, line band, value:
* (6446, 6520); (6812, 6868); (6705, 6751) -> 3.19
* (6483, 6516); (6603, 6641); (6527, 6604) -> 2.42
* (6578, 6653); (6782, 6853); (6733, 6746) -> 0.48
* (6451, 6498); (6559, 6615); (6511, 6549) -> 0.47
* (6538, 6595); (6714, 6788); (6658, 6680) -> 0.85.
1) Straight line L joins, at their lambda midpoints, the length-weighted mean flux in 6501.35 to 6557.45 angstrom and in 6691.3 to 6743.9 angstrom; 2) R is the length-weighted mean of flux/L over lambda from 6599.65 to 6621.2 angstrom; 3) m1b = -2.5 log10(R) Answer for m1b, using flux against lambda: 0.03 mag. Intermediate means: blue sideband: 6.74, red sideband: 6.58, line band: 6.52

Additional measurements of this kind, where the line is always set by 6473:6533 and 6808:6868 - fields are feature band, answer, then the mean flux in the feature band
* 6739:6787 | 0.04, 6.94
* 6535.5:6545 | 0.07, 6.52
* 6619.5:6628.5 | 0.11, 6.38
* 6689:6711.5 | 0.10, 6.49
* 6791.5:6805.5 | 0.01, 7.15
